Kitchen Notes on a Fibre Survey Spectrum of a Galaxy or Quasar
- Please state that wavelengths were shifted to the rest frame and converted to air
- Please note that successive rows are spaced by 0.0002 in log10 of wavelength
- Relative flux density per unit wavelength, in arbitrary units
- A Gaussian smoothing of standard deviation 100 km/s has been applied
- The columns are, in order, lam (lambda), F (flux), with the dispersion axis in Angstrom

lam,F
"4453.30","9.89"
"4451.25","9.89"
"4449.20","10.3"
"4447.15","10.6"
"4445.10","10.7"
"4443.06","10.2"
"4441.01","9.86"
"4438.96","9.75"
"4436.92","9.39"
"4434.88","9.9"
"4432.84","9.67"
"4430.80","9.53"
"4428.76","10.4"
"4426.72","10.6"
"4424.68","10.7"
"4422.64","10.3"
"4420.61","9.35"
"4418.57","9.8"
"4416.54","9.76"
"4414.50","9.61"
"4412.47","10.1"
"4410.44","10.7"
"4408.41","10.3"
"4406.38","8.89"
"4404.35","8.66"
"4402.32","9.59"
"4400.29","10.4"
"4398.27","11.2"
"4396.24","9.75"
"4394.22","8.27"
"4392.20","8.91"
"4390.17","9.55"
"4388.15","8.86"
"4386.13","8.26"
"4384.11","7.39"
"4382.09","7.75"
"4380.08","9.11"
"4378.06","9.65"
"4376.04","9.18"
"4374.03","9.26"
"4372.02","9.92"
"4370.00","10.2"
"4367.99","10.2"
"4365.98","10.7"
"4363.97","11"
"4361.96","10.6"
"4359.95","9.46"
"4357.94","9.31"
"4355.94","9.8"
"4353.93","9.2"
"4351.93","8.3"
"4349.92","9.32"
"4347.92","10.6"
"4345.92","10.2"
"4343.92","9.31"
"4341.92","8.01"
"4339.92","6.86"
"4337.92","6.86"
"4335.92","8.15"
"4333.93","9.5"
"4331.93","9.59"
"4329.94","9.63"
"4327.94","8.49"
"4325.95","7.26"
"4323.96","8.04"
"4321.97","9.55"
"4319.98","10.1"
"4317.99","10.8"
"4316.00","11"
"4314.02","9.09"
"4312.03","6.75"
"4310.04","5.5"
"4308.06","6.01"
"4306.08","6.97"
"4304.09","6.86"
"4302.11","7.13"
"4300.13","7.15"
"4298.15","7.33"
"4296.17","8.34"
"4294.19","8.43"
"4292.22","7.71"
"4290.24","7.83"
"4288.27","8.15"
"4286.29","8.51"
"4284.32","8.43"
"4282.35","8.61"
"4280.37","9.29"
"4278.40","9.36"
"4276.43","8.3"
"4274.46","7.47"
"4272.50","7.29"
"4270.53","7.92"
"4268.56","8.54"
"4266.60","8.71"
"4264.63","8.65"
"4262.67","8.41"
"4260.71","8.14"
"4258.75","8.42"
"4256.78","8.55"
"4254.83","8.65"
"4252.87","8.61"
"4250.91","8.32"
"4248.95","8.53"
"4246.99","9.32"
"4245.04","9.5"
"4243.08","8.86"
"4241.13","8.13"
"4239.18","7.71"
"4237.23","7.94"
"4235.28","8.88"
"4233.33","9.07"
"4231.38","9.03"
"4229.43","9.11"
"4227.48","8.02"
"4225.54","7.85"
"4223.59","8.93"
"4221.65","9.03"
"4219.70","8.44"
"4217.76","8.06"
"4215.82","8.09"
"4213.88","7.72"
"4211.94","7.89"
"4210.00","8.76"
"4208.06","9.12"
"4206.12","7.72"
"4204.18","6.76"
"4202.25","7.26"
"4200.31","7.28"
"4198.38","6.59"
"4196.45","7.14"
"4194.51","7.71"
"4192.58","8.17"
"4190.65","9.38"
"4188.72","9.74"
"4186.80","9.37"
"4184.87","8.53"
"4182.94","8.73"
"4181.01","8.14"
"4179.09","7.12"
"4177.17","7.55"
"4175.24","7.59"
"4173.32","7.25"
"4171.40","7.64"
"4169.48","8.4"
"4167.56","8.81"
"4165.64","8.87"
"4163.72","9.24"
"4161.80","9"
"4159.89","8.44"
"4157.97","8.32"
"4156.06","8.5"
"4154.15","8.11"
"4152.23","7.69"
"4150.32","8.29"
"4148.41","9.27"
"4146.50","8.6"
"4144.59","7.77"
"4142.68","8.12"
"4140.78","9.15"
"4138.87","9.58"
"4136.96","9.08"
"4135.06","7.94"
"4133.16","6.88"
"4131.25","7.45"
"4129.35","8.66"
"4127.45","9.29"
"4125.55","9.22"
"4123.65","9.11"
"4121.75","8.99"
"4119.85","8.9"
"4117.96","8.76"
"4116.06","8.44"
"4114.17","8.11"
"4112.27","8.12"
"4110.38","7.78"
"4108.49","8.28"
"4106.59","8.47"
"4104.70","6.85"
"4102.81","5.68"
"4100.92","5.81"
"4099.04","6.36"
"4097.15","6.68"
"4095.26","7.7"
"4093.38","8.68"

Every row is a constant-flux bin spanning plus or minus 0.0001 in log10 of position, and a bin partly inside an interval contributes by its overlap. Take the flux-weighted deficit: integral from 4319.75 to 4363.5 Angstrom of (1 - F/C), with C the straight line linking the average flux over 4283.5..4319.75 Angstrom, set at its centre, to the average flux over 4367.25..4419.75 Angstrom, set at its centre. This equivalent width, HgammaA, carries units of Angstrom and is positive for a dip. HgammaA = -2.2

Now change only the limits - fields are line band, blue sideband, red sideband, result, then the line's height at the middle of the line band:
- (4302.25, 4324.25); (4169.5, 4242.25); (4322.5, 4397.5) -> 1.5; 8.82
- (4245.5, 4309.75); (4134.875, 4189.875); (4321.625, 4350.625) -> 4.0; 8.64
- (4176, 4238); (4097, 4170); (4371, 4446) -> 2.8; 8.61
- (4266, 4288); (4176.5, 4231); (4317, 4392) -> 0.7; 8.66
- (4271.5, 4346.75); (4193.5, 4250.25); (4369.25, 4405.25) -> 4.2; 8.74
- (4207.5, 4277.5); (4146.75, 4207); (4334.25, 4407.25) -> 0.7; 8.52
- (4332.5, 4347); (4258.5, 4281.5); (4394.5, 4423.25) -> 1.0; 9.11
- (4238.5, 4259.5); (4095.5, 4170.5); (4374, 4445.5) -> 0.4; 8.8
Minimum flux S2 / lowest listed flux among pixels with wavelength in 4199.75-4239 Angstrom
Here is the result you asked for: 6.76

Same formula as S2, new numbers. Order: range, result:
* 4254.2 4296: 7.29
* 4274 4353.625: 5.5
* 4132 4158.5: 6.88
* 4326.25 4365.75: 6.86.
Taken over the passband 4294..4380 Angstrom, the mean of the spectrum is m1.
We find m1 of 8.84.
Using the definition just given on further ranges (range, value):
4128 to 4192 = 8.41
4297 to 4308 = 7.01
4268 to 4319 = 8.03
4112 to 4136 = 8.46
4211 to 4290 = 8.46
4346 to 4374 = 9.88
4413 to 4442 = 9.9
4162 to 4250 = 8.29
